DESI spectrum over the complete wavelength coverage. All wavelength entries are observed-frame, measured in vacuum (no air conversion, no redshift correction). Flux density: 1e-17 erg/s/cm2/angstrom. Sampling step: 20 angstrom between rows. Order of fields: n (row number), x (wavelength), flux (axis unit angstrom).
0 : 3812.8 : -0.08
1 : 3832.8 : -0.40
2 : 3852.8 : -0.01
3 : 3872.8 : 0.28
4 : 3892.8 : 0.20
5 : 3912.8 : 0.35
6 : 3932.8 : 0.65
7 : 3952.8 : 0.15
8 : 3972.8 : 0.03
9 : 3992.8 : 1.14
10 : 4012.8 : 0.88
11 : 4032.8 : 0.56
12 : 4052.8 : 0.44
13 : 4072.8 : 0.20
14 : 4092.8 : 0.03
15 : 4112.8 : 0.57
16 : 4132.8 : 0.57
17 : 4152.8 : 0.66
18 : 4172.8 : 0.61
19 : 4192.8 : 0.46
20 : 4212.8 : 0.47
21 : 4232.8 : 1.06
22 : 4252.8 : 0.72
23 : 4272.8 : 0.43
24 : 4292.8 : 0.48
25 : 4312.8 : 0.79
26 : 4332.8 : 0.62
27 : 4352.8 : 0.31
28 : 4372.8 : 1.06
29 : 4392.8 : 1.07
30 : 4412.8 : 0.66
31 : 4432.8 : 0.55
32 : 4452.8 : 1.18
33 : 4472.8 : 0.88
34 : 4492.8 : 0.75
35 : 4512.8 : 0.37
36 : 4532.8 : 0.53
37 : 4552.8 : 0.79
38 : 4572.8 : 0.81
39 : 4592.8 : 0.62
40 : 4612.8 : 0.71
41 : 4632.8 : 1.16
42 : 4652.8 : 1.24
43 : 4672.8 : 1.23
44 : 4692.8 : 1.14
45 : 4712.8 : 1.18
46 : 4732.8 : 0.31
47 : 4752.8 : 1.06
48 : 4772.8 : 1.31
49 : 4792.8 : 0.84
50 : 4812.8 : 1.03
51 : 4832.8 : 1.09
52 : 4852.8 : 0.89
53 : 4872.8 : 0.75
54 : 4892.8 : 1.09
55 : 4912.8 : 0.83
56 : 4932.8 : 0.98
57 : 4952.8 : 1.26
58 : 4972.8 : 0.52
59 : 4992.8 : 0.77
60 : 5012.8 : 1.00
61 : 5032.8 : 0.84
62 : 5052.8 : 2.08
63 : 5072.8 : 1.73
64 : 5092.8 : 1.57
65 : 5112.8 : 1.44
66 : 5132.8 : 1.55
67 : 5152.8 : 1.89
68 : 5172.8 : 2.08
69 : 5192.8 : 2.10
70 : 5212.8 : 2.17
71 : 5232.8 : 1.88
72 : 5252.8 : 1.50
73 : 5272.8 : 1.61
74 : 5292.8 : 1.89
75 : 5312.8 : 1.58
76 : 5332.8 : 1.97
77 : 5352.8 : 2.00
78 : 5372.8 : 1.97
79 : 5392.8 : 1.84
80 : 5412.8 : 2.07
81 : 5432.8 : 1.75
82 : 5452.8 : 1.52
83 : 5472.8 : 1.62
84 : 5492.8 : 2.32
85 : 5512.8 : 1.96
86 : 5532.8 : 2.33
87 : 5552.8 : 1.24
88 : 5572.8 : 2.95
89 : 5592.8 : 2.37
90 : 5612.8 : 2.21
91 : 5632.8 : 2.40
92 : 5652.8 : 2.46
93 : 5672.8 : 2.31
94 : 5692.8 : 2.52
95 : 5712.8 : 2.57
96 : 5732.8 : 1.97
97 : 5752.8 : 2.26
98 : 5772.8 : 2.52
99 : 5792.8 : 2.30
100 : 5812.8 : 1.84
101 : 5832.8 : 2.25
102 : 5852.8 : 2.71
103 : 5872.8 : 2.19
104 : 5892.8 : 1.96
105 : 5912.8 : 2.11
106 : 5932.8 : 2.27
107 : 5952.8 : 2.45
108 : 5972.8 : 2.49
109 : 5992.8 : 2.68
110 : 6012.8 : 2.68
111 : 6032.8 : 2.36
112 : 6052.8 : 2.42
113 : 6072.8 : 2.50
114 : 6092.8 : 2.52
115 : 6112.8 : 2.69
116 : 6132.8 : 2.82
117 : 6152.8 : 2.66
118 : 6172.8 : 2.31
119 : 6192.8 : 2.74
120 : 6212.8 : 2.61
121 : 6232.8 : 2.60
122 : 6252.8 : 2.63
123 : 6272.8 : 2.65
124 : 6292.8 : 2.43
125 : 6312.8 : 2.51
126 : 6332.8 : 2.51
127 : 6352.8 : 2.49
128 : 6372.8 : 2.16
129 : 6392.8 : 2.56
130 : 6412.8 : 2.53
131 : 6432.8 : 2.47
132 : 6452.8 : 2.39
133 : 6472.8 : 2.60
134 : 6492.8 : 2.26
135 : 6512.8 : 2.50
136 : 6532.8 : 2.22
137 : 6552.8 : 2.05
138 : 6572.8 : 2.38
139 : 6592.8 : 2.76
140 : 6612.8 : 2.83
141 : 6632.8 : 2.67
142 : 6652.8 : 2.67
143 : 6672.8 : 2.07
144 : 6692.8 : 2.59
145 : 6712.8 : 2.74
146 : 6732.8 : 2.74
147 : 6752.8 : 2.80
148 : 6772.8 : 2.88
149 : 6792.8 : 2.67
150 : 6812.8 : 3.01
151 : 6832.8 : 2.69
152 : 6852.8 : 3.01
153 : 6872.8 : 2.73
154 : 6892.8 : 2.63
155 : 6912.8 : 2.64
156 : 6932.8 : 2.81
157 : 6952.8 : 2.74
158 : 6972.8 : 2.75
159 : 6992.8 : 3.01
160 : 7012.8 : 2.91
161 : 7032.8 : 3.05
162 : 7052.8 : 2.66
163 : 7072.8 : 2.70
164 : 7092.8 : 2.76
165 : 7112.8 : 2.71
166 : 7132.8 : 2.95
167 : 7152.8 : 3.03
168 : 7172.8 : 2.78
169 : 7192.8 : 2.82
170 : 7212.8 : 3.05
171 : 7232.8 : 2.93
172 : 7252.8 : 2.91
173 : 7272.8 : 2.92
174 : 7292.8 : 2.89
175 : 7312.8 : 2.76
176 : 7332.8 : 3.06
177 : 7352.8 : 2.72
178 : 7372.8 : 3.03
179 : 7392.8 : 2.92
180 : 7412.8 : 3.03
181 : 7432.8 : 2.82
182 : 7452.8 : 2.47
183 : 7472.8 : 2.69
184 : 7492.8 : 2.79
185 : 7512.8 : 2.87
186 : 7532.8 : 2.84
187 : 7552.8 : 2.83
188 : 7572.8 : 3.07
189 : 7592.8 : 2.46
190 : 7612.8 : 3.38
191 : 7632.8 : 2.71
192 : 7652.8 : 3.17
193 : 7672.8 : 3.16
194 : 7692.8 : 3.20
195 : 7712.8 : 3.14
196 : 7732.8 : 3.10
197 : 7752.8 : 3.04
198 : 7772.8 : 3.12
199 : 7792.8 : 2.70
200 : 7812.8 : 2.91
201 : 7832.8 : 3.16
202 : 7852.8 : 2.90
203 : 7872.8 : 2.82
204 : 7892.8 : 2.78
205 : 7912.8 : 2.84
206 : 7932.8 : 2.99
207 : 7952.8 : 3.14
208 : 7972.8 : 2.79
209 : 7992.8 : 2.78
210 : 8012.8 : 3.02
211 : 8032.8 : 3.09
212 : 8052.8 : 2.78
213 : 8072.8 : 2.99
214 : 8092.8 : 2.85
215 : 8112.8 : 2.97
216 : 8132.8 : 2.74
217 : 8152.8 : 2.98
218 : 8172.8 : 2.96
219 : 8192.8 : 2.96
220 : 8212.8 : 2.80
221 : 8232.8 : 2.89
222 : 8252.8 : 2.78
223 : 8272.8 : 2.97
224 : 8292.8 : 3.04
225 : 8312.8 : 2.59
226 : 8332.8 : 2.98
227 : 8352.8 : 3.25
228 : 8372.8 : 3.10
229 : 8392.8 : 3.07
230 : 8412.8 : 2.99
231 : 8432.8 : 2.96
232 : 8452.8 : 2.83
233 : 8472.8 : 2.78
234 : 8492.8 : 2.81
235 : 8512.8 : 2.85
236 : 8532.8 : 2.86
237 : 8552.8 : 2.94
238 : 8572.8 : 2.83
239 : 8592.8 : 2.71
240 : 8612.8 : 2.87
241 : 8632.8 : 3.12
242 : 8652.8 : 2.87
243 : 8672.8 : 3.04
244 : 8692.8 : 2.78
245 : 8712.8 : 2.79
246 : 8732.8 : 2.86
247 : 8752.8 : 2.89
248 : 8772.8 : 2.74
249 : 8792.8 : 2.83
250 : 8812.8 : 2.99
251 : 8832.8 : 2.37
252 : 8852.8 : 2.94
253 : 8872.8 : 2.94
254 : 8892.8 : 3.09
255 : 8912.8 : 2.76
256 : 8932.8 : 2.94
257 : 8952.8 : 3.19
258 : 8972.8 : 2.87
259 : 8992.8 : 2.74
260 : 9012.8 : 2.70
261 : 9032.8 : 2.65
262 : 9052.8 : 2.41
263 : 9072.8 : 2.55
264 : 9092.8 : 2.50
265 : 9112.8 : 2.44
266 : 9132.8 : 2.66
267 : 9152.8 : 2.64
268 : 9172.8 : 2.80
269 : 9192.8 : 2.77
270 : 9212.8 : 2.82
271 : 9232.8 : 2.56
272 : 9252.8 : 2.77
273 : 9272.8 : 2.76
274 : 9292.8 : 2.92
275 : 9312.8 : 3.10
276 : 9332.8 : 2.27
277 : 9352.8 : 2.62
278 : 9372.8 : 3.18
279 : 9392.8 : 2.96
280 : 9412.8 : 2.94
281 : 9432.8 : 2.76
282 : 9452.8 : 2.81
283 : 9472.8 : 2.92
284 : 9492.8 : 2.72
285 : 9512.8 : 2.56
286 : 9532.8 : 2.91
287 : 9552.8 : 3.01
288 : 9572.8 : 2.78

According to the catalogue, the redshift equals 0.265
